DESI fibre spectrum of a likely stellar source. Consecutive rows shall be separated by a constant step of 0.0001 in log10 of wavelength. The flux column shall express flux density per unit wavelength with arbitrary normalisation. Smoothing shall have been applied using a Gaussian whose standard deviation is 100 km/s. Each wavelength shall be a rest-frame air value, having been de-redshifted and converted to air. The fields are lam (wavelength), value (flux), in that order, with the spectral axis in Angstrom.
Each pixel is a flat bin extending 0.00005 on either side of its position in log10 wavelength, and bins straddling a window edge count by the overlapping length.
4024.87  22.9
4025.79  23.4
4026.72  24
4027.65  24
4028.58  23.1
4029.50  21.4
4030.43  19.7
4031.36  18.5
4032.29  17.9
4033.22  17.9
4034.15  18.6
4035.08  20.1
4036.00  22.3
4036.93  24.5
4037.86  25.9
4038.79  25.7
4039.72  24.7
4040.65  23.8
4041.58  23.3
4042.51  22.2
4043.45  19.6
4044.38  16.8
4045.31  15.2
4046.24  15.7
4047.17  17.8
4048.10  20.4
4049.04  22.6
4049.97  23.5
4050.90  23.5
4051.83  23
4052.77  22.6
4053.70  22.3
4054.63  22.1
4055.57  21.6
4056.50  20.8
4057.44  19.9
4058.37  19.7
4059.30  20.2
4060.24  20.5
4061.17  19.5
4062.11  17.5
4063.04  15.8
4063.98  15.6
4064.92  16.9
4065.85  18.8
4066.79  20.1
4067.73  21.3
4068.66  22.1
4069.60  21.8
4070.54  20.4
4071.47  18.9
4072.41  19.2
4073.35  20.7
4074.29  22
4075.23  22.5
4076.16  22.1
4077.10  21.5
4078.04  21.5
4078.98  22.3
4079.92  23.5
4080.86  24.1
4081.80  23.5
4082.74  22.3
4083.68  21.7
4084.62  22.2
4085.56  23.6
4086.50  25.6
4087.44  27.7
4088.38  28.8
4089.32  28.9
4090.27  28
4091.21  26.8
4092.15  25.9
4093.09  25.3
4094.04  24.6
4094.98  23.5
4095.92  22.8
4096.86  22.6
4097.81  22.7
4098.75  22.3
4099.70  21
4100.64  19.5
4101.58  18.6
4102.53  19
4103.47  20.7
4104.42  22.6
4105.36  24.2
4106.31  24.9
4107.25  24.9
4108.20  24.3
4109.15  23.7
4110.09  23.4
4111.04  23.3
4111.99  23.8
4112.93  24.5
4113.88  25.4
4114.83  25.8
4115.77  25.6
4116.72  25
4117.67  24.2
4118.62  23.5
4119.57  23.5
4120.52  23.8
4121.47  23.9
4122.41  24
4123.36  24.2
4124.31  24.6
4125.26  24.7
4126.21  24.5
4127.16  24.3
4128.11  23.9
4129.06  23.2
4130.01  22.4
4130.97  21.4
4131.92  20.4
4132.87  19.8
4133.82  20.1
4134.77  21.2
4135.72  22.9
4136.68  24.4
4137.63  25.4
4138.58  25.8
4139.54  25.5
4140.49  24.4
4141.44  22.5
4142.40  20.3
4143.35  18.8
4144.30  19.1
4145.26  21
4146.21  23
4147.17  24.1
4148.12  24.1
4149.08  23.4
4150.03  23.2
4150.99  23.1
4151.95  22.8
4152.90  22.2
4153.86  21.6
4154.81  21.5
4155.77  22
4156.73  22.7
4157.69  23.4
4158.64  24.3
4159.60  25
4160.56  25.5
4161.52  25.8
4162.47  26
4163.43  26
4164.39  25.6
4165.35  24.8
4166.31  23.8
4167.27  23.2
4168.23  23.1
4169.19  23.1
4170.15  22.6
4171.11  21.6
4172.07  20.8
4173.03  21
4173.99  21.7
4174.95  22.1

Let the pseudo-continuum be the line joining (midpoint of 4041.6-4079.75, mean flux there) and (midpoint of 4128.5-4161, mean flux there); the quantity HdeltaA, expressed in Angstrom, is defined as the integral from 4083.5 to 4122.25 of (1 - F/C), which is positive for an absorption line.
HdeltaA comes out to -4.5 Angstrom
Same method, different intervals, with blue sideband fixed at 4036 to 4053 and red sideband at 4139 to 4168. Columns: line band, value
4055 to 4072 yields 1.9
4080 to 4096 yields -1.9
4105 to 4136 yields -1.1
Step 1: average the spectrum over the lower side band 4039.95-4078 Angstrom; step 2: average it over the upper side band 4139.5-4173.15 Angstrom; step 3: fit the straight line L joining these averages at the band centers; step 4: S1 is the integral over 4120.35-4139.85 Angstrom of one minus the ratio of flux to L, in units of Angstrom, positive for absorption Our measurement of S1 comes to -0.9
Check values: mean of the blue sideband 20.4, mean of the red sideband 23.1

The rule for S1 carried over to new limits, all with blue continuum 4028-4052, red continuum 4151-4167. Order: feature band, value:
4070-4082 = 0.1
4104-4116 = -0.8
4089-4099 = -1.1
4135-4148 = 0.3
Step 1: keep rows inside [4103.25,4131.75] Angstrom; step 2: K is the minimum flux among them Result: 20.7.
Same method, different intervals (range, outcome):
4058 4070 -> 15.6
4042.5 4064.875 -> 15.2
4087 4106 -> 18.6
